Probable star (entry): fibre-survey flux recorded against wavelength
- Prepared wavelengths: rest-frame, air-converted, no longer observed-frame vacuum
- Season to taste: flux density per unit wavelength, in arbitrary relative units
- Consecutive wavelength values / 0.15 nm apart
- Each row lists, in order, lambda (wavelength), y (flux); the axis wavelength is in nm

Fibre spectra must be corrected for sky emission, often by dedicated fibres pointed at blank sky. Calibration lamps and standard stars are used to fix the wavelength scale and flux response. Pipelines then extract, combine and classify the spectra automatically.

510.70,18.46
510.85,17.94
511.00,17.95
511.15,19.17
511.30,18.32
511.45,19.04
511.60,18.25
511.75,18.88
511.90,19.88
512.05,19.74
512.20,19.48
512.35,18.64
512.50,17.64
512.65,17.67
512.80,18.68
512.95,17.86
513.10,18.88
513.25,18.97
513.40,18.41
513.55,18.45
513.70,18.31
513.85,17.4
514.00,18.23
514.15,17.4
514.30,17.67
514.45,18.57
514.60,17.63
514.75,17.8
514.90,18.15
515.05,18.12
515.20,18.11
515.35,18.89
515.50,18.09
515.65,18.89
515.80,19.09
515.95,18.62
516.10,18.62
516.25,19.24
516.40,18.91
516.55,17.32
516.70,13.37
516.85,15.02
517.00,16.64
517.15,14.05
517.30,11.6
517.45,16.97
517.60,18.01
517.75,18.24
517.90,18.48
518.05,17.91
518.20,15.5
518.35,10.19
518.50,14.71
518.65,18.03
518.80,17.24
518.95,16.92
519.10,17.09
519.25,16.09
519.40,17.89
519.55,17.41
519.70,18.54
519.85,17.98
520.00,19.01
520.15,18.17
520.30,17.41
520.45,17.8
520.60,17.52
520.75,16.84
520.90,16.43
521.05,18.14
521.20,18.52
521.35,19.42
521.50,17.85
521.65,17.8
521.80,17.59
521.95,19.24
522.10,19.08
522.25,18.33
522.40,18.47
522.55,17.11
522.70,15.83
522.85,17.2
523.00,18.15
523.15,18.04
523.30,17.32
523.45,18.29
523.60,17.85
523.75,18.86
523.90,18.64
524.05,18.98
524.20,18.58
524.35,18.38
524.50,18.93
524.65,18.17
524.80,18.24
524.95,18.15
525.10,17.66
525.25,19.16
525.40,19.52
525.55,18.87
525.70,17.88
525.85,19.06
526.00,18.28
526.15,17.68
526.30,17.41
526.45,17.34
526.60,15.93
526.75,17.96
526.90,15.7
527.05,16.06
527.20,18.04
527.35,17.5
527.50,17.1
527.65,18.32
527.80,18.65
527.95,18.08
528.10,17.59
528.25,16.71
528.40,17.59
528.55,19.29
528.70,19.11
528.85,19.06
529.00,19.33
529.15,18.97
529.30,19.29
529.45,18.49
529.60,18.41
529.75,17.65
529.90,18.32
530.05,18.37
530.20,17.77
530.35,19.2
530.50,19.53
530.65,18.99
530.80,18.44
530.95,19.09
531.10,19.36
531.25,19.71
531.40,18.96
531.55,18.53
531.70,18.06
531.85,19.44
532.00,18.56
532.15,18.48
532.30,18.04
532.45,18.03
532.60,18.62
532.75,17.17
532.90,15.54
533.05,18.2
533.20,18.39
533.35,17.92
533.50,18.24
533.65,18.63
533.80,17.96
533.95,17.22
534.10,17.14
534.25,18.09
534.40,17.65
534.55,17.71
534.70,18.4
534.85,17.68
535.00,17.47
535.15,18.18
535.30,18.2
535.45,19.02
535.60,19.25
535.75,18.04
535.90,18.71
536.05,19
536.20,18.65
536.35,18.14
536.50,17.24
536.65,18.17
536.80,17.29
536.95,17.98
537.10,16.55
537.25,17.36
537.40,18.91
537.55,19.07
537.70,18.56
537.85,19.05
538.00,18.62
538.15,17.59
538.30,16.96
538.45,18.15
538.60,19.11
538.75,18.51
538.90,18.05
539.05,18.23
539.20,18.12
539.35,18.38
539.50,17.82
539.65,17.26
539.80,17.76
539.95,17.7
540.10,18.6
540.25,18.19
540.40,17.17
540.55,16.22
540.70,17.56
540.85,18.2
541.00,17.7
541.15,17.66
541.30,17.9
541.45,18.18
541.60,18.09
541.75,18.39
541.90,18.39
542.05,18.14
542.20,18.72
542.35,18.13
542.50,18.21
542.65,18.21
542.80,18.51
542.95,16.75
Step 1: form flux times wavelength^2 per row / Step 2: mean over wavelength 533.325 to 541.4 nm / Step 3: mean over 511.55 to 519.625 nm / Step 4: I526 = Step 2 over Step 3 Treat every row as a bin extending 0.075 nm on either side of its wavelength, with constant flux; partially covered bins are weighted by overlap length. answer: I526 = 1.12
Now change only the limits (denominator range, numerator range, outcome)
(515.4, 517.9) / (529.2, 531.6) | 1.16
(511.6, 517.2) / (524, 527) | 1.04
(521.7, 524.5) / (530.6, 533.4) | 1.05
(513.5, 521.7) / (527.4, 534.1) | 1.11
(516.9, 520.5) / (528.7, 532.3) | 1.17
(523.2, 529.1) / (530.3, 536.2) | 1.04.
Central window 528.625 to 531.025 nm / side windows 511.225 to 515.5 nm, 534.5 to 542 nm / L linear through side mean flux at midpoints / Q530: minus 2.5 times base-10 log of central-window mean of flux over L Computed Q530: -0.03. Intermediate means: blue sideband 18.4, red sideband 18.1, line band 18.8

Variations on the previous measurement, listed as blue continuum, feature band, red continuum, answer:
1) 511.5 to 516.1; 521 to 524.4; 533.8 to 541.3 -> 0.01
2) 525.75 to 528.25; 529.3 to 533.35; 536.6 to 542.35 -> -0.05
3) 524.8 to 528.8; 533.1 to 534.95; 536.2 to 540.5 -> 0.00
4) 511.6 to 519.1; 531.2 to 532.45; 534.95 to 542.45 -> -0.04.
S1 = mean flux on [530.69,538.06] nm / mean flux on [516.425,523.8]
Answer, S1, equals 1.06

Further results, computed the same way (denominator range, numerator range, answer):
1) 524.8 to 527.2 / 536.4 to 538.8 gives 1.01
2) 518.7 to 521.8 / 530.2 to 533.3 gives 1.04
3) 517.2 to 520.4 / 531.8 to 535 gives 1.07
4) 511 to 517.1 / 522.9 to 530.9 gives 1.00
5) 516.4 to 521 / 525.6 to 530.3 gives 1.08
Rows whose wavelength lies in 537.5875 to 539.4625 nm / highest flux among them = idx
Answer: 19.11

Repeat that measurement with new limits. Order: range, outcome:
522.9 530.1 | 19.52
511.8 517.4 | 19.88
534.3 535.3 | 18.4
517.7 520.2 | 19.01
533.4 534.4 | 18.63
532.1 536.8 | 19.25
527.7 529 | 19.33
